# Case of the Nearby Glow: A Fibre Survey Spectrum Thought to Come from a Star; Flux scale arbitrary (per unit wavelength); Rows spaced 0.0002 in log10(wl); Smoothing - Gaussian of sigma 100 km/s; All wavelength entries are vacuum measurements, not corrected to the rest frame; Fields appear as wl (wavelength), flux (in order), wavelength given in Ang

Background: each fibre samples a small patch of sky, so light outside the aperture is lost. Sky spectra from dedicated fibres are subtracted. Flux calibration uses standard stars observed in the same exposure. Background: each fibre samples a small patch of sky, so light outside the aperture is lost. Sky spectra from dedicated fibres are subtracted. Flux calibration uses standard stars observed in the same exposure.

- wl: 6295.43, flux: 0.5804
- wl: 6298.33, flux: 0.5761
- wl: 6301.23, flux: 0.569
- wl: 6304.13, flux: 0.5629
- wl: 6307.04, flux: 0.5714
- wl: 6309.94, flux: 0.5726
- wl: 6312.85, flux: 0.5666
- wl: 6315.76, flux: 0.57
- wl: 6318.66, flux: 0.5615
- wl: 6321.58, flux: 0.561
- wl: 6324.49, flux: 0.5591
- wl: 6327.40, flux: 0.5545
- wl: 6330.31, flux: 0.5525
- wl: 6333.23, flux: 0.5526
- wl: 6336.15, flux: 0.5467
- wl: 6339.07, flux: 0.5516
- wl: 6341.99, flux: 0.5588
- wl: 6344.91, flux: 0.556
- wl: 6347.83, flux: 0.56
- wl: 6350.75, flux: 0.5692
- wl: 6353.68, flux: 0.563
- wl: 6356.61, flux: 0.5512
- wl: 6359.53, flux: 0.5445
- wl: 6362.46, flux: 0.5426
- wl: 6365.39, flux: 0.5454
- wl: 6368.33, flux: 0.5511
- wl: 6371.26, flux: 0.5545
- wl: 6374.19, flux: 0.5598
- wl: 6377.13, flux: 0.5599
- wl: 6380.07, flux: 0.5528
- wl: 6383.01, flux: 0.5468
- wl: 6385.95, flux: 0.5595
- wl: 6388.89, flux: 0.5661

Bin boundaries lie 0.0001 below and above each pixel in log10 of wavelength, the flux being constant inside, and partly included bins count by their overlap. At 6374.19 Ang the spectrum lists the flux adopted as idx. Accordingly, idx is 0.5598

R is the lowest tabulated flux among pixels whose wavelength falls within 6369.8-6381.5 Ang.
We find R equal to 0.5528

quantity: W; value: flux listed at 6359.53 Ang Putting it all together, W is 0.5445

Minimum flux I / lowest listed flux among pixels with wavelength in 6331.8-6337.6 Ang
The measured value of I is 0.5467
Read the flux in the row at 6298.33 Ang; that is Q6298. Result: 0.5761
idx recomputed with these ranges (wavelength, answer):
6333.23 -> 0.5526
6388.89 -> 0.5661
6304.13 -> 0.5629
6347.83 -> 0.56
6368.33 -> 0.5511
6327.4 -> 0.5545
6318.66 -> 0.5615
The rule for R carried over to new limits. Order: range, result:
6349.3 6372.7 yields 0.5426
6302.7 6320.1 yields 0.5615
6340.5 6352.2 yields 0.556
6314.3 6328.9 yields 0.5545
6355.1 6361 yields 0.5445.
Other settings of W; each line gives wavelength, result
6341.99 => 0.5588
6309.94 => 0.5726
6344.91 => 0.556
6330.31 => 0.5525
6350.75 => 0.5692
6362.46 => 0.5426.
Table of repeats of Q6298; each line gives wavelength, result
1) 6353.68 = 0.563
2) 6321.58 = 0.561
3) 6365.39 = 0.5454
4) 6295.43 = 0.5804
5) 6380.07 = 0.5528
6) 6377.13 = 0.5599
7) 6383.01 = 0.5468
